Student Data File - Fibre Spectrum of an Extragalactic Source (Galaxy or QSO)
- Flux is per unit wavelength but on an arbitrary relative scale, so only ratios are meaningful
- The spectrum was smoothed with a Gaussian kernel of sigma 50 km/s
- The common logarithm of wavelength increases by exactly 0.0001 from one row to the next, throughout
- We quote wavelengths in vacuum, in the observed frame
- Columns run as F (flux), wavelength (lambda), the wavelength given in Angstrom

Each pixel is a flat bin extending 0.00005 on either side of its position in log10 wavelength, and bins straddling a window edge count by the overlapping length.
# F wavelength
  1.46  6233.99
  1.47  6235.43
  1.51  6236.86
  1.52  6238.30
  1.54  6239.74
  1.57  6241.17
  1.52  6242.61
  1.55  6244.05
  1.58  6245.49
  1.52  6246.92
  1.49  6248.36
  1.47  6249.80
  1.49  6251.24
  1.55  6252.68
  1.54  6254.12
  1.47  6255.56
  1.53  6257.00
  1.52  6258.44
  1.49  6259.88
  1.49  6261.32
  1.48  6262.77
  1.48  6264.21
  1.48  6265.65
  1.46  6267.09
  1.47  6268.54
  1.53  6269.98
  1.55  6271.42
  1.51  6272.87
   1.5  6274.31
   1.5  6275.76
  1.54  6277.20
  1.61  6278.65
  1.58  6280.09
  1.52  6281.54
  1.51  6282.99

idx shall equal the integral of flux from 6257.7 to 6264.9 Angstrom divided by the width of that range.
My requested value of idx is 1.49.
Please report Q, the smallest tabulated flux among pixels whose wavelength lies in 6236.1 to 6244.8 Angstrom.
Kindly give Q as 1.51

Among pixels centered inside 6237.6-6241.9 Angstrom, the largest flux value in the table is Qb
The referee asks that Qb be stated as 1.57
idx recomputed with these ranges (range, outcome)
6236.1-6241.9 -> 1.54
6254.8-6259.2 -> 1.51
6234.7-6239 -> 1.5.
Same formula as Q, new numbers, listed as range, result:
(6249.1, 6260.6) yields 1.47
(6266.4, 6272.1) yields 1.46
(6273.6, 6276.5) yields 1.5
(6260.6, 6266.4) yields 1.48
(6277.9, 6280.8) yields 1.58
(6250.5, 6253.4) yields 1.49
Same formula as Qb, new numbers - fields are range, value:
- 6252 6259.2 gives 1.55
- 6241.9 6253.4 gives 1.58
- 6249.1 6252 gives 1.49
